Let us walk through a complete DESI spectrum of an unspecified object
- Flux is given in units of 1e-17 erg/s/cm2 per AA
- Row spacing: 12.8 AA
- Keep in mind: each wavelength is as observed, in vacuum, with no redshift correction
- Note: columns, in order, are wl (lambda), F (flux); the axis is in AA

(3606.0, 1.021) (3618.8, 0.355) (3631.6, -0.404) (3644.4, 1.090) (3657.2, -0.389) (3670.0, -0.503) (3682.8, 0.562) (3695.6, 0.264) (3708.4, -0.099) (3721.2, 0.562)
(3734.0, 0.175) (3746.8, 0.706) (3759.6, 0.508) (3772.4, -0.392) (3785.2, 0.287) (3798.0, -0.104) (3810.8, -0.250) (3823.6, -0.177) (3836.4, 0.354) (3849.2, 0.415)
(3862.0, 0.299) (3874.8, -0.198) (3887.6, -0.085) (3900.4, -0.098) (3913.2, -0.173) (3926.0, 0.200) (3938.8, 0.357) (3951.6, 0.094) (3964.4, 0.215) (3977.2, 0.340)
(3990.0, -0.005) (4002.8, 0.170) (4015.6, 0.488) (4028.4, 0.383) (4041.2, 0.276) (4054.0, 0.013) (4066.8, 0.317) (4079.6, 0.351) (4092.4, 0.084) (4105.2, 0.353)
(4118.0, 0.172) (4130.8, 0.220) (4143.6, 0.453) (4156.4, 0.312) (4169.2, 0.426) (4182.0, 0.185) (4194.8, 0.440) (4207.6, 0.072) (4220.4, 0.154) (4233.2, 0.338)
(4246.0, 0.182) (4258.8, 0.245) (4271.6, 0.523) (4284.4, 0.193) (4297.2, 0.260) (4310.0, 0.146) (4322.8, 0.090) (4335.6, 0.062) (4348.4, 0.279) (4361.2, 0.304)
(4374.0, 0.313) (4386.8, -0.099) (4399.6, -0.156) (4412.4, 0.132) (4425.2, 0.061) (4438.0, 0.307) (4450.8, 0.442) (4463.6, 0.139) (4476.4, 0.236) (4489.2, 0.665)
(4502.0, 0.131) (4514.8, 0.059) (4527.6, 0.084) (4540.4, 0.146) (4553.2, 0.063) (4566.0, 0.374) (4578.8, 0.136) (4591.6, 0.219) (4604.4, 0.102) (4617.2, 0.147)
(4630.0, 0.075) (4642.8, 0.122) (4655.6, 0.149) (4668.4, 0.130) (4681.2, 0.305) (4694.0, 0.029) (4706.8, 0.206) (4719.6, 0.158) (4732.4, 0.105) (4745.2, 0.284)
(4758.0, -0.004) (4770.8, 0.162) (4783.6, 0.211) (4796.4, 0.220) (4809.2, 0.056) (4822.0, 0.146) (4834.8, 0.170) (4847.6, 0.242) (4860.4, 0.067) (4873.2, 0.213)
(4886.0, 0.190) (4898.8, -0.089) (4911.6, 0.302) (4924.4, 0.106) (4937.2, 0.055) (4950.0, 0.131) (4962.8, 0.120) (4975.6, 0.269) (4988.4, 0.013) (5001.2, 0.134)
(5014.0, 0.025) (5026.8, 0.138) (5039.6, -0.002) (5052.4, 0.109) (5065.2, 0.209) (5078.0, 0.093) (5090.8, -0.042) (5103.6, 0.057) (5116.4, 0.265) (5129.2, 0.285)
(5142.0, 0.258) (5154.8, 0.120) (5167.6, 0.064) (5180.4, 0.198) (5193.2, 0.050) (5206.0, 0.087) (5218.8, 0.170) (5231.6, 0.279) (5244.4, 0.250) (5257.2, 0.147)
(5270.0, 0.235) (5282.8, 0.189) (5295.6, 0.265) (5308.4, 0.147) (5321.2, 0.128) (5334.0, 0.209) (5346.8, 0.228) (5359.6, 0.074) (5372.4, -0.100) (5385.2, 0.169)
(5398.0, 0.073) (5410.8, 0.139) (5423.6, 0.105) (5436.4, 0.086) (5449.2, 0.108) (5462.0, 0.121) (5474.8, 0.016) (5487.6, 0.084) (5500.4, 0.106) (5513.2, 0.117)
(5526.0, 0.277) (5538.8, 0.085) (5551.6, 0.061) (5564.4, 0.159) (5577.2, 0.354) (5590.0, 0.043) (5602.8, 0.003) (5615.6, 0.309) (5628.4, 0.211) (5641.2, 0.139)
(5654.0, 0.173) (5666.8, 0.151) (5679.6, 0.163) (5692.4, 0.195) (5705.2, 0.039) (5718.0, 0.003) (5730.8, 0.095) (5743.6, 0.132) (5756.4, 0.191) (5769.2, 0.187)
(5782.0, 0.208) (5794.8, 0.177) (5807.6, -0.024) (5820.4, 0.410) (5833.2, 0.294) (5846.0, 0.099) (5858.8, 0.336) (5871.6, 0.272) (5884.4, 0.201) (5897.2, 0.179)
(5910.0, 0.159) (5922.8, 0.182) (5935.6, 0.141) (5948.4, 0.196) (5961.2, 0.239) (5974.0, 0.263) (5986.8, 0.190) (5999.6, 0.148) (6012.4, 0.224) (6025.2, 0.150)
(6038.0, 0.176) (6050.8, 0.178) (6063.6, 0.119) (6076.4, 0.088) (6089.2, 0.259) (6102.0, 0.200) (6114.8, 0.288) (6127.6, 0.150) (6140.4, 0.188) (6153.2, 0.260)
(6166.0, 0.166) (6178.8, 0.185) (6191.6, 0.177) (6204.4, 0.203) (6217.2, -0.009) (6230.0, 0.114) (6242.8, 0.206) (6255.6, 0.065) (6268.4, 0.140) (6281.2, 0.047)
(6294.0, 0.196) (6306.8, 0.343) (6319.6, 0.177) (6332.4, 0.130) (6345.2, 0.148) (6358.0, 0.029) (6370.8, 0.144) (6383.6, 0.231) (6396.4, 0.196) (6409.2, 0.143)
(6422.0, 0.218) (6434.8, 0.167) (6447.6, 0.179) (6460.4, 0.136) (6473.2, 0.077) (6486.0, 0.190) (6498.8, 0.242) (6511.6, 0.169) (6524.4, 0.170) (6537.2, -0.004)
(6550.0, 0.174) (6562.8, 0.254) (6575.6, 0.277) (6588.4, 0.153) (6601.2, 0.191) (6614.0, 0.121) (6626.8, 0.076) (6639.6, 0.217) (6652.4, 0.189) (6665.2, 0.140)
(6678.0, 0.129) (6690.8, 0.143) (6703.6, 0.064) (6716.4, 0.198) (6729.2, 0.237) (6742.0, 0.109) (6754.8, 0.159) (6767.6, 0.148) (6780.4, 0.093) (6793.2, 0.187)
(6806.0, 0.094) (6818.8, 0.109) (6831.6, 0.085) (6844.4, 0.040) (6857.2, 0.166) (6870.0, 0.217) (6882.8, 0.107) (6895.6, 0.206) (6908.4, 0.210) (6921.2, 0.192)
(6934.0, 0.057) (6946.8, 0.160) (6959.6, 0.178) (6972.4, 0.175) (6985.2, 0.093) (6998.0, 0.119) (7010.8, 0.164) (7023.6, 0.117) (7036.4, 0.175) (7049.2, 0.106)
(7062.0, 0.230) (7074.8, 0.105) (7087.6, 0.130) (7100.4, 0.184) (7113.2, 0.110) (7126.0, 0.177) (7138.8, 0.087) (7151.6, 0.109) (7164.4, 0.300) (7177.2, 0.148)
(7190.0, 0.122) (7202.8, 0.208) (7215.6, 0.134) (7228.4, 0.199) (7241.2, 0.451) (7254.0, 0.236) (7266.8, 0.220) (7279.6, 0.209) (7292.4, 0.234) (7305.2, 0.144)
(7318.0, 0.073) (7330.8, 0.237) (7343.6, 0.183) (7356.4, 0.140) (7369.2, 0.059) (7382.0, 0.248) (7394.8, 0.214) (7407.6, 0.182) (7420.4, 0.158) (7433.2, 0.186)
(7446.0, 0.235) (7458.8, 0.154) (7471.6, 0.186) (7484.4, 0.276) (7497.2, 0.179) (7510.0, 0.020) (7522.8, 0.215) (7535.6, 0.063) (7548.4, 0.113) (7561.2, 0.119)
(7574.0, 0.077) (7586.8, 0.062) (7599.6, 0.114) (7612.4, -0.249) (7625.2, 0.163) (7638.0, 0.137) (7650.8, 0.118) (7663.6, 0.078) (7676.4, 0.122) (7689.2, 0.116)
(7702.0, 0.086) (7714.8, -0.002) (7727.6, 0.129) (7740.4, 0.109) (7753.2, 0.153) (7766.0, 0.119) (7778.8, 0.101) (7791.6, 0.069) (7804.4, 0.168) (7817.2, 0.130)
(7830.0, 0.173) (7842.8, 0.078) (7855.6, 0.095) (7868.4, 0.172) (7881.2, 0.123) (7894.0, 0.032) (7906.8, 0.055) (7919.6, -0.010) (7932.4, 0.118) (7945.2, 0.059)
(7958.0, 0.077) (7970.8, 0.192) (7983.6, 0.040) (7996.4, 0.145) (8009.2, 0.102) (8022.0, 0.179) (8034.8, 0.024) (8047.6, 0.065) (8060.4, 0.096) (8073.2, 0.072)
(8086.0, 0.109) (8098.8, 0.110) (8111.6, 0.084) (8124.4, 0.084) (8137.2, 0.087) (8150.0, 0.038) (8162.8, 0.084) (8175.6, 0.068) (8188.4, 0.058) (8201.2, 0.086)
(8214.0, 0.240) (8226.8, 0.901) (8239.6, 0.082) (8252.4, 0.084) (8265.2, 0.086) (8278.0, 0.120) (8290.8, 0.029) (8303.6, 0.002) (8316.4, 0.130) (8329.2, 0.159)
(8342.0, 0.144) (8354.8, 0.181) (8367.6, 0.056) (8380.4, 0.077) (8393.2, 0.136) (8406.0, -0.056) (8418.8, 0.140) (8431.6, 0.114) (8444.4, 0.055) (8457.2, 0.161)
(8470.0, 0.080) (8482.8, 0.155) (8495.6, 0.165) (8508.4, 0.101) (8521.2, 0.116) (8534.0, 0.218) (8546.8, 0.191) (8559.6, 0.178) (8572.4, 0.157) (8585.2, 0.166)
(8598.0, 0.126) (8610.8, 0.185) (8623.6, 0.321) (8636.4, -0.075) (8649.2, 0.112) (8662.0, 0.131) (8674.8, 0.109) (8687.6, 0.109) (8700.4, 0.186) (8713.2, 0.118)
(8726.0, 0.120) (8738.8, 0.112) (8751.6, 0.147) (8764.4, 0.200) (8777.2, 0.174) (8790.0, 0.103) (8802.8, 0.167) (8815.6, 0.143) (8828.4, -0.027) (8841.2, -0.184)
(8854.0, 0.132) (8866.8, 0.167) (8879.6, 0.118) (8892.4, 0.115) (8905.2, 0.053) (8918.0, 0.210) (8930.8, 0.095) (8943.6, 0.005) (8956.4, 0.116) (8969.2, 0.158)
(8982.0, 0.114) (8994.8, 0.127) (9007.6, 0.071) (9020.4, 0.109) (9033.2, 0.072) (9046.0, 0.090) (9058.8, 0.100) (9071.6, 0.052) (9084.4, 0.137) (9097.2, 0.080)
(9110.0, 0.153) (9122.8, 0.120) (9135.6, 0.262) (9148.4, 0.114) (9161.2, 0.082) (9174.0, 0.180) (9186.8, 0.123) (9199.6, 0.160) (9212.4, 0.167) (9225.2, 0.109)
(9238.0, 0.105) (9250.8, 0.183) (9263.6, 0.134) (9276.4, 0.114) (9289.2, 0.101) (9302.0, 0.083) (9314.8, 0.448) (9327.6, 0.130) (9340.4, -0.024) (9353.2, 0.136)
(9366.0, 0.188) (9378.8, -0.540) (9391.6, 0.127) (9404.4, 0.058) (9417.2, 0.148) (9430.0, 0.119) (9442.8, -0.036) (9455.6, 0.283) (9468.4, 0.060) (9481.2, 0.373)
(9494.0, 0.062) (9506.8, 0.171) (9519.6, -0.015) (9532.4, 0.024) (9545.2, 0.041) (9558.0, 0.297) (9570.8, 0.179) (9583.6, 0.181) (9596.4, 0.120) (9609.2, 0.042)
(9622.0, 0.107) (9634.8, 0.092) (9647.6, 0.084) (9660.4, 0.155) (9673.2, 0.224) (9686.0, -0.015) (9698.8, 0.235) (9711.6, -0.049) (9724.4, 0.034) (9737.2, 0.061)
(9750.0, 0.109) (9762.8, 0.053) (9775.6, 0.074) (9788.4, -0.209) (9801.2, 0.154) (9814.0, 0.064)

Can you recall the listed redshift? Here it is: 1.206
